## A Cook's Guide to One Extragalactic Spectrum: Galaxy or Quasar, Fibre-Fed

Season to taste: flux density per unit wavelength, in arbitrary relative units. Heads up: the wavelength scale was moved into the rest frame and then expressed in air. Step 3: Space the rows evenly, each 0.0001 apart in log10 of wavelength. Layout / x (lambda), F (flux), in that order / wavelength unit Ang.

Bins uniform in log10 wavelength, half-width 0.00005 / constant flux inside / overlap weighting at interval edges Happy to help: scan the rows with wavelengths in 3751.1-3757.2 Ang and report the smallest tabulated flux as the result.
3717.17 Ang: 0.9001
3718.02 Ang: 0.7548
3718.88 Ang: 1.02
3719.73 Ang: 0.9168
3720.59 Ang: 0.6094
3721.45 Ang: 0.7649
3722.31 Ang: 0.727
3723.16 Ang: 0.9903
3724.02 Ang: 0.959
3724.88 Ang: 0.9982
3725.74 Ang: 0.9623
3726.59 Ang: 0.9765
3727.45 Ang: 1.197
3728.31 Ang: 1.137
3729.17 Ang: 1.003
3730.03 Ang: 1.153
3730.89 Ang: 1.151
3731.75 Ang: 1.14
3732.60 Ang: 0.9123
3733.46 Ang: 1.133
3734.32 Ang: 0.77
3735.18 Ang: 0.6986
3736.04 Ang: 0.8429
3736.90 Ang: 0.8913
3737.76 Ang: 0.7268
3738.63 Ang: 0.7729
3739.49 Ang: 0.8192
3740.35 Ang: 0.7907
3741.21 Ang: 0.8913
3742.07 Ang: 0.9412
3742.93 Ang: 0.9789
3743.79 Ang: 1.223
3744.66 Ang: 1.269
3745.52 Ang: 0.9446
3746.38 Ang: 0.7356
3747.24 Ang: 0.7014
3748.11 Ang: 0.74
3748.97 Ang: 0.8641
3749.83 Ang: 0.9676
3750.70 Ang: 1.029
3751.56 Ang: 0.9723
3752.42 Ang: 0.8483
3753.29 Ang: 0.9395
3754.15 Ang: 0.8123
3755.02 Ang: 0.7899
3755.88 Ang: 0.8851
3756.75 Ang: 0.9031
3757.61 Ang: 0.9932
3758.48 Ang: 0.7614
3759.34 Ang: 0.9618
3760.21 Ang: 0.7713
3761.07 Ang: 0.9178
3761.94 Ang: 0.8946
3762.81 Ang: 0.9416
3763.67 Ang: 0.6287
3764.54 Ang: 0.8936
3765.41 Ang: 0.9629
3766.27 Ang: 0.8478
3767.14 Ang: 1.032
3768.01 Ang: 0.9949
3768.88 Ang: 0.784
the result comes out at 0.7899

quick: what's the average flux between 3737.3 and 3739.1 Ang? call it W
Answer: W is 0.751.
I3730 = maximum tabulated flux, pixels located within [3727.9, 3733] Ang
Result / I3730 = 1.153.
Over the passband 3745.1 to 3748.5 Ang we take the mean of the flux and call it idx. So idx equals 0.78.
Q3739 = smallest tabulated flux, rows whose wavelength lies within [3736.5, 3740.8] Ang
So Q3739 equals 0.7268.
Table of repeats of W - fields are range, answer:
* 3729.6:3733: 1.09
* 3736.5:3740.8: 0.799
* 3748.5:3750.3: 0.914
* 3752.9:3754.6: 0.873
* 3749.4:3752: 0.99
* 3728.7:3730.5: 1.08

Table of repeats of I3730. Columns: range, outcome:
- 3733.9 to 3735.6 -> 0.77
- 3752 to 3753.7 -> 0.9395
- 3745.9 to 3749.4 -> 0.8641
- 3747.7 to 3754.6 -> 1.029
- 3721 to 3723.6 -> 0.9903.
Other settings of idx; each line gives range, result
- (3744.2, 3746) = 1.1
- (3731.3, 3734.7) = 0.995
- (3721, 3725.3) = 0.886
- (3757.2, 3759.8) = 0.902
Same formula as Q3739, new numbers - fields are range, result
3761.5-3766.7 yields 0.6287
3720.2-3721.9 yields 0.6094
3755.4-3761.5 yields 0.7614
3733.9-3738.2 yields 0.6986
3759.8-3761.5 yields 0.7713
